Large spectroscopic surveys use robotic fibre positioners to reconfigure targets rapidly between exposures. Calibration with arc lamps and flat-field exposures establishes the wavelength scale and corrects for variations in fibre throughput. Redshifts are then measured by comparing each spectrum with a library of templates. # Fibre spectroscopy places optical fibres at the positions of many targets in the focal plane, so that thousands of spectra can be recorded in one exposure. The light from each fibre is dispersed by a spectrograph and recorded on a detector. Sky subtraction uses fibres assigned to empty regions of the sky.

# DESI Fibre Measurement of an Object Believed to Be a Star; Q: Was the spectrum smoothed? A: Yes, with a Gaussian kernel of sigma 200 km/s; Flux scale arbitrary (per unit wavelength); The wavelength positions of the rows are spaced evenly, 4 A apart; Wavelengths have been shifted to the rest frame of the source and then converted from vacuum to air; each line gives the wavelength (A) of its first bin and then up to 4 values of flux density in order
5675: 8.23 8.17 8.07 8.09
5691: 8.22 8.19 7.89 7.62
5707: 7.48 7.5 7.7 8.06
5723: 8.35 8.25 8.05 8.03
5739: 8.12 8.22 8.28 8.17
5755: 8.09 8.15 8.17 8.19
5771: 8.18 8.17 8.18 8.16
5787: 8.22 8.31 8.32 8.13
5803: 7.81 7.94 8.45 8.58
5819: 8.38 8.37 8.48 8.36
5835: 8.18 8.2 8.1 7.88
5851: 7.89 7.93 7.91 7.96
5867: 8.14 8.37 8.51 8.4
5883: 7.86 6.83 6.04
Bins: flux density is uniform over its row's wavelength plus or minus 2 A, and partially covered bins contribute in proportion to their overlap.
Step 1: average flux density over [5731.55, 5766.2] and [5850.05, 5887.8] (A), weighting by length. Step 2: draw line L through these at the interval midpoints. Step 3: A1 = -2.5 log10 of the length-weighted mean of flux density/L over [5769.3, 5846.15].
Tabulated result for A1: -0.020 mag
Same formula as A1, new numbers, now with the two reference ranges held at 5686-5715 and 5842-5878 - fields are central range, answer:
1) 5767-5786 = -0.03 mag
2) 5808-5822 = -0.05 mag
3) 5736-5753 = -0.04 mag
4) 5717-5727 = -0.05 mag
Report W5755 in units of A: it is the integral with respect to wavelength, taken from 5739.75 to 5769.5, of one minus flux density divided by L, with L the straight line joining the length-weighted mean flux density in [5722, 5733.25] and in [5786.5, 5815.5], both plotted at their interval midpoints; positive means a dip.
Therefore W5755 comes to 0.1 A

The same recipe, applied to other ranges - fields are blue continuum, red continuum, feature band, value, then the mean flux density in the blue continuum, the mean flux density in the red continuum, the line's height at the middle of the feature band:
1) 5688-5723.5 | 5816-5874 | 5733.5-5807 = -1.3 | 7.88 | 8.17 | 8.01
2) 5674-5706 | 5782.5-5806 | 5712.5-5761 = -0.2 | 8.04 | 8.15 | 8.09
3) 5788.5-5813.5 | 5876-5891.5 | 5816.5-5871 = -2.3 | 8.17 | 7.48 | 7.81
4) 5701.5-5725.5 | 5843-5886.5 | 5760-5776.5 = -0.6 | 7.8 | 8.04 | 7.89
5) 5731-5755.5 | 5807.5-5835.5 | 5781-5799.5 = 0.1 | 8.15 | 8.39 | 8.29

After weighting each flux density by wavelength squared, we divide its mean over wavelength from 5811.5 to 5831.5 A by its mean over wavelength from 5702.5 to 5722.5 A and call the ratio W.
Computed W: 1.1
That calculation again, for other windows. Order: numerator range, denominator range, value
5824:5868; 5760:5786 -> 1.02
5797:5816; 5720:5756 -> 1.02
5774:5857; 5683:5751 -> 1.06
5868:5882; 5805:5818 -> 1.03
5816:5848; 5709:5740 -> 1.07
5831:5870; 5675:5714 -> 1.07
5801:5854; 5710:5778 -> 1.04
